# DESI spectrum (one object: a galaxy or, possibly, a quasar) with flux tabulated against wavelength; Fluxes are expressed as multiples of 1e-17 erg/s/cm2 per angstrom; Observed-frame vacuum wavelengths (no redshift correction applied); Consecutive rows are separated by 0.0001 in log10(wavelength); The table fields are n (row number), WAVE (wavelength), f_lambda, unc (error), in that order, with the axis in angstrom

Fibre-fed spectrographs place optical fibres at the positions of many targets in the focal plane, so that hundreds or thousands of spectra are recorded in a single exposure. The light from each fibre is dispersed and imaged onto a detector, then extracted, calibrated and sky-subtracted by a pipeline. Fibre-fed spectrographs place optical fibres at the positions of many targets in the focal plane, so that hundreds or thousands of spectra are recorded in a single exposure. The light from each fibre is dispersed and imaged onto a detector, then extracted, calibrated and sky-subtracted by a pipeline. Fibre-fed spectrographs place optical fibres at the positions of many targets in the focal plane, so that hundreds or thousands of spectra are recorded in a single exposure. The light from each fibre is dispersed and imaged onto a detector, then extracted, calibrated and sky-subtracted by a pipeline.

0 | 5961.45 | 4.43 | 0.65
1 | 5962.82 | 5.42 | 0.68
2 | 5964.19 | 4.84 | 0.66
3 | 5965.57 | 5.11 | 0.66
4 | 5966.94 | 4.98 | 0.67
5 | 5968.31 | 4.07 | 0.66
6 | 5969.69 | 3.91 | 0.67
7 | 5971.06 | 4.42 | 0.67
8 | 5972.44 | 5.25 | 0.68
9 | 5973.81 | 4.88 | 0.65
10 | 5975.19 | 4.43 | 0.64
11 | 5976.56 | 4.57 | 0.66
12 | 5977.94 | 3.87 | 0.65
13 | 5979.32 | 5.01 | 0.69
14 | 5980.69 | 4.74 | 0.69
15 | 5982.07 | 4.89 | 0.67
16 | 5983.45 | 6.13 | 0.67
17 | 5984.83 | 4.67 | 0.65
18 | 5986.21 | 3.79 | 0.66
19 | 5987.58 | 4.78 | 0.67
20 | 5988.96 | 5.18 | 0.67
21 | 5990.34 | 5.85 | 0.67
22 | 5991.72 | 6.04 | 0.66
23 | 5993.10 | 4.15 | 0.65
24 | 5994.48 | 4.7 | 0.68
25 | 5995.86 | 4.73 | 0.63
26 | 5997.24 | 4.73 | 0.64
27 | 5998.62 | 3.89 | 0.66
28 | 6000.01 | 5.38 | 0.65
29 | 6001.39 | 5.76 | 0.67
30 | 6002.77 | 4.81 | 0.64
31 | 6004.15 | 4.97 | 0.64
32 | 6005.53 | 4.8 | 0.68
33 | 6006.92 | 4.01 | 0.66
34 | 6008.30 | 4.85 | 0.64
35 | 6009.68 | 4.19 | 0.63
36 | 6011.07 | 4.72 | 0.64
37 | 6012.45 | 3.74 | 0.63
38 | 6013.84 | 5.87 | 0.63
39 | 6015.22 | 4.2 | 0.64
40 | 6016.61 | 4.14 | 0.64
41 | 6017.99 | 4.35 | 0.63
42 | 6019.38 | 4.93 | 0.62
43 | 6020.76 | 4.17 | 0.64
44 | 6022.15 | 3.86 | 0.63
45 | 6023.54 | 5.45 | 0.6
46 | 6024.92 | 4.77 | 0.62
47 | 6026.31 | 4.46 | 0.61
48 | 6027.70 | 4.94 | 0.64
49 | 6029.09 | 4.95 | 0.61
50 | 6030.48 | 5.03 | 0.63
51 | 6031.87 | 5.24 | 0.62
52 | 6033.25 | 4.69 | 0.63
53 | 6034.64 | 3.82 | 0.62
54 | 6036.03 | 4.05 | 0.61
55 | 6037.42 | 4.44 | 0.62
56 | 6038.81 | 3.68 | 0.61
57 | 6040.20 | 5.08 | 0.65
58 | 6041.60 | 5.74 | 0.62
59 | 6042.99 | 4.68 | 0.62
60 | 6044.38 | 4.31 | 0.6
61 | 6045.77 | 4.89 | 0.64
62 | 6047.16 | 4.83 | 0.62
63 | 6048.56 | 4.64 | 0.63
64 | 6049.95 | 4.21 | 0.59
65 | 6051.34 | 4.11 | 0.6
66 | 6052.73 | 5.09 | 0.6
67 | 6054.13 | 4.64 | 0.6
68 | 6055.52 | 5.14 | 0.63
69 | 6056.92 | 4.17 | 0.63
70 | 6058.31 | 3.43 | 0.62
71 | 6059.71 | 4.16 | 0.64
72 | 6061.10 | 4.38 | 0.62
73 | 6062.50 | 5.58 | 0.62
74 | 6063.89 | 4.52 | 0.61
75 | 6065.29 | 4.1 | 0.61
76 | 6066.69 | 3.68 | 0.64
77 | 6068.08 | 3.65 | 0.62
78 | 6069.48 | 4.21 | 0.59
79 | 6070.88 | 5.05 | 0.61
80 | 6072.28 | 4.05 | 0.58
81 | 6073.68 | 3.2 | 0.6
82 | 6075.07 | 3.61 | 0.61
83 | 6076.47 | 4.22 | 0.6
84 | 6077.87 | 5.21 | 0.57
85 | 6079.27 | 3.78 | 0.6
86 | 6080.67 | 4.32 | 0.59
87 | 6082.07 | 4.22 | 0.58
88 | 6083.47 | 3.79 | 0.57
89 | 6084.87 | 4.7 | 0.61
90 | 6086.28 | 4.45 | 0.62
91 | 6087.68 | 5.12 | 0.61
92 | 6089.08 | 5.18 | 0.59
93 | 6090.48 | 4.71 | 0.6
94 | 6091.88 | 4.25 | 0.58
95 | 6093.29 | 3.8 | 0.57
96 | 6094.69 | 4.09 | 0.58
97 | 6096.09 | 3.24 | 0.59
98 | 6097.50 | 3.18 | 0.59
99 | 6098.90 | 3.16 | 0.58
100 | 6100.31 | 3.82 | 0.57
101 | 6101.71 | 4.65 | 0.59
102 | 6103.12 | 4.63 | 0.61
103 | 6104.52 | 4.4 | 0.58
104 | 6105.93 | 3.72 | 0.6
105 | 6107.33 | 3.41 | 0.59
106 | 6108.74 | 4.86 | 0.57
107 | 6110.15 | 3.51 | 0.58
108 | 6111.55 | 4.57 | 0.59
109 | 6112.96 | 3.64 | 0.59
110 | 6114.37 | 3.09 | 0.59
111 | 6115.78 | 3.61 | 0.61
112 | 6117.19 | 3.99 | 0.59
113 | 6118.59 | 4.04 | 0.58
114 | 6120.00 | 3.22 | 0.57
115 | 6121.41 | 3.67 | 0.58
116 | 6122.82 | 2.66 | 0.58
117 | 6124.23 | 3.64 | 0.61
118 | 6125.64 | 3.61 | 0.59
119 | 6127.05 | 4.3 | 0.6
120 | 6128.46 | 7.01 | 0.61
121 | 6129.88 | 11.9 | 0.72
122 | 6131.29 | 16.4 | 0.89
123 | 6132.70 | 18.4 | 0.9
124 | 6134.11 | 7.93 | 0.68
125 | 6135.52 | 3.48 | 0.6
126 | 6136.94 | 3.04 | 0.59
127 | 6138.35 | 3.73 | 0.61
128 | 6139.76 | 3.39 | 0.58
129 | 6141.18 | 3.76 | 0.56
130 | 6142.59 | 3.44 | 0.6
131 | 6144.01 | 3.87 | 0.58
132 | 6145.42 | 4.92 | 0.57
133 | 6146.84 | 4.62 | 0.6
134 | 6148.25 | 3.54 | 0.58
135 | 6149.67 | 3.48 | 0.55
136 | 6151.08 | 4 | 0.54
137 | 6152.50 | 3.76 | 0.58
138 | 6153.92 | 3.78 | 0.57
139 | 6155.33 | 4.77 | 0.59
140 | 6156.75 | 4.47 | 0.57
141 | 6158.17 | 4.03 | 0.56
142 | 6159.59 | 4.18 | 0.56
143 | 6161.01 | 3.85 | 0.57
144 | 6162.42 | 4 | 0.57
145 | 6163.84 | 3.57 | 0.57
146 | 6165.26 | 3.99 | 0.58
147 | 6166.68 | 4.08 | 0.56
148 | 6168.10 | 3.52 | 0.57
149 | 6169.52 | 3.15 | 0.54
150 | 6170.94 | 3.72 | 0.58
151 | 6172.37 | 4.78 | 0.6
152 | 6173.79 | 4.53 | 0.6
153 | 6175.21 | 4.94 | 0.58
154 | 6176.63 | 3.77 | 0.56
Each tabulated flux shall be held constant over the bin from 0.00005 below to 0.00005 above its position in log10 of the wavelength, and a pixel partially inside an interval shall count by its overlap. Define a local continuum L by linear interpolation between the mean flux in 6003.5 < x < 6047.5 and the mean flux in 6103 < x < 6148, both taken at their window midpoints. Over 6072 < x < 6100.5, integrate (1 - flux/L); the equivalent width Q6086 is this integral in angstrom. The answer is 4.8 angstrom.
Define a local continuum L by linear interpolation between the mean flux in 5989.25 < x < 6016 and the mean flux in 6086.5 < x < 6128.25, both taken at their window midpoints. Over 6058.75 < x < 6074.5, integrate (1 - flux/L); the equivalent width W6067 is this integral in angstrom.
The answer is 0.3 angstrom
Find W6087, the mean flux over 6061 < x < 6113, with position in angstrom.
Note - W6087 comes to 4.18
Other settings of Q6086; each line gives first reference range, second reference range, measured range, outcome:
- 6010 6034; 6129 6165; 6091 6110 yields 4.5 angstrom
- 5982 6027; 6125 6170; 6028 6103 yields 8.8 angstrom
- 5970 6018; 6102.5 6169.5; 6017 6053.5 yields 1.0 angstrom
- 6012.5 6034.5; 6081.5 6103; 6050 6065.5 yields -0.2 angstrom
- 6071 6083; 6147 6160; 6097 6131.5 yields -4.4 angstrom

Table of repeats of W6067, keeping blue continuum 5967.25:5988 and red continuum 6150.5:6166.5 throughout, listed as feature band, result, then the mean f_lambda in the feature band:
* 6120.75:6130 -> -1.6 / 4.84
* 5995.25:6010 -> -0.7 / 4.75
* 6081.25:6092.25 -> -0.7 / 4.56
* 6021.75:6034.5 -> -1.0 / 4.8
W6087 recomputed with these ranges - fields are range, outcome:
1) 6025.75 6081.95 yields 4.45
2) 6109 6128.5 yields 3.81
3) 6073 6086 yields 4.13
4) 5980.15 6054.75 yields 4.72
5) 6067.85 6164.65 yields 4.58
